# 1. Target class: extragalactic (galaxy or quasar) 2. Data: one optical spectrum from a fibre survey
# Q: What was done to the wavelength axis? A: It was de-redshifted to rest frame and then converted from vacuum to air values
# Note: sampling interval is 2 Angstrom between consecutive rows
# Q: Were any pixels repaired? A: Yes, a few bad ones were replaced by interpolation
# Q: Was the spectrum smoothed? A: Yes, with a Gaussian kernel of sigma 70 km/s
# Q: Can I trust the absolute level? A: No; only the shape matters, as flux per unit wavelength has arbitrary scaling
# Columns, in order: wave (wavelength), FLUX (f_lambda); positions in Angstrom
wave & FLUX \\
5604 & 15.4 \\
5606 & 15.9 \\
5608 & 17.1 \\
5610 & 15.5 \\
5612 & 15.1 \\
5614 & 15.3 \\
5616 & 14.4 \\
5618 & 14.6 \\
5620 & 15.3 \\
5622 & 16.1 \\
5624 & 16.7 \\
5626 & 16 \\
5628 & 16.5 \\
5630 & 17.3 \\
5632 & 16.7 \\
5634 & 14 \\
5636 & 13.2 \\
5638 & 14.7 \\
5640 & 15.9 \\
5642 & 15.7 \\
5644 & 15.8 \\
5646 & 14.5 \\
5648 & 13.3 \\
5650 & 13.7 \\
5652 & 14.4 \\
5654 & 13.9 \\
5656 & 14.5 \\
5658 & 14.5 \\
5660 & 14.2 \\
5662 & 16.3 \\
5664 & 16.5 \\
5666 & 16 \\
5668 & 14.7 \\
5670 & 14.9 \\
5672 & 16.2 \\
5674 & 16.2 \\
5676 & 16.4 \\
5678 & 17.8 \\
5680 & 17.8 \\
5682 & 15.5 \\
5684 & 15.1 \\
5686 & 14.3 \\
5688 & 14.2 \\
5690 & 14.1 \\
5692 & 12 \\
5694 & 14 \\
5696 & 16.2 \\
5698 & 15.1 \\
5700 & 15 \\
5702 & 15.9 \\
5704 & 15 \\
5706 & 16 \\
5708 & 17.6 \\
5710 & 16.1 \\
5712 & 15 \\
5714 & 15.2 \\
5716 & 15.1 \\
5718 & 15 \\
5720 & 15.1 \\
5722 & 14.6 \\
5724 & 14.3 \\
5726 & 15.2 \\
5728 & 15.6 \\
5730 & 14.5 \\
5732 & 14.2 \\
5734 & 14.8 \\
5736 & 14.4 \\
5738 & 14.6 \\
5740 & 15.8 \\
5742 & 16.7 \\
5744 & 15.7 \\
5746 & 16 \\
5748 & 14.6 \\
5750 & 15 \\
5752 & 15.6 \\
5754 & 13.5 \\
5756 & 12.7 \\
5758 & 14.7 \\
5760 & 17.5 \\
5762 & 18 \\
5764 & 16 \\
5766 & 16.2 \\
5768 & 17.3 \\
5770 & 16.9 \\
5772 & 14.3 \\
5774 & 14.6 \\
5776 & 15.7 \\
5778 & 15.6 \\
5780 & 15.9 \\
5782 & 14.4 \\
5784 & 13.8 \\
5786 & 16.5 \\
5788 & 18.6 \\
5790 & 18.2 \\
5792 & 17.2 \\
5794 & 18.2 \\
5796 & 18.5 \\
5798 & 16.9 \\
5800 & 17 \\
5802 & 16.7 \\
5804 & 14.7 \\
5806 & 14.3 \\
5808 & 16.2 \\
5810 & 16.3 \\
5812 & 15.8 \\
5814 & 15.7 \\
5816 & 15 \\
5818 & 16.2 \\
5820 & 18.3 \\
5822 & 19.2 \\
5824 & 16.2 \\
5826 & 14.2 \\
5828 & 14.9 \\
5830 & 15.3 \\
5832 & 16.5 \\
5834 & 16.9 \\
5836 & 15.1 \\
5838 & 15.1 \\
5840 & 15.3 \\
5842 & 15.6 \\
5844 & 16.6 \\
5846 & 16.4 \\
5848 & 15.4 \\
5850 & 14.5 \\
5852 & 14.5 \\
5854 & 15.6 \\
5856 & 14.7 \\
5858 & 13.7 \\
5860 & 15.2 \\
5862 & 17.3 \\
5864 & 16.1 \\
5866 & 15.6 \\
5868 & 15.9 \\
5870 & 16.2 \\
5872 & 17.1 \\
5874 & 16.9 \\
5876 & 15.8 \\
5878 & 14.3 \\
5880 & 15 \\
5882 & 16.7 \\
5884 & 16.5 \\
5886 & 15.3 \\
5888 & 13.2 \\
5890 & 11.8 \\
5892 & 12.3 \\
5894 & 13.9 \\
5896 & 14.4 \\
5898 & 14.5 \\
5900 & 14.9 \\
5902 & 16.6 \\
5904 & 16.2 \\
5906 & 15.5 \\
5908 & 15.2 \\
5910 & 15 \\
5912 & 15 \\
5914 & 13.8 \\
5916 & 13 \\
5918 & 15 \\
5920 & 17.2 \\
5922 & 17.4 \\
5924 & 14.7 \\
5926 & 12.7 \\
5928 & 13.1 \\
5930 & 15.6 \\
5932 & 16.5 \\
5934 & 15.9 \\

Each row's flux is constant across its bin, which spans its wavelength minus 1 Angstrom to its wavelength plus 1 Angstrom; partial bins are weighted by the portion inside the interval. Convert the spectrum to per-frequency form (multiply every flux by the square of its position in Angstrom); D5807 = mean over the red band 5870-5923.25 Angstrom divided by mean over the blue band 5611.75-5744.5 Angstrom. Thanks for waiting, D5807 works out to 1.07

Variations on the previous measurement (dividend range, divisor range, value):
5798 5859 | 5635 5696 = 1.11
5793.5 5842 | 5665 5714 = 1.09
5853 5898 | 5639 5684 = 1.06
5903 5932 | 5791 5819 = 0.95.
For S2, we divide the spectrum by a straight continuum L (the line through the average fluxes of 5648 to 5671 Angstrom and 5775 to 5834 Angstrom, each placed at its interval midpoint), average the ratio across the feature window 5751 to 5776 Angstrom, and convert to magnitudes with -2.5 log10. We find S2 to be 0.02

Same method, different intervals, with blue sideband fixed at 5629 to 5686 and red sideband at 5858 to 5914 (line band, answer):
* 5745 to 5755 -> 0.02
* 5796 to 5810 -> -0.06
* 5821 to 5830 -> -0.05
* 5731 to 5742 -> 0.03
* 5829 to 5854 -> -0.03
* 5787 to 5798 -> -0.18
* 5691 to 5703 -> 0.04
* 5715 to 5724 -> 0.03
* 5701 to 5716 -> -0.03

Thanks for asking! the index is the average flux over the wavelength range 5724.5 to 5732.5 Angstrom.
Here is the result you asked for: 14.9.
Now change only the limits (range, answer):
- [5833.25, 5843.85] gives 15.6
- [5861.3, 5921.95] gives 15.2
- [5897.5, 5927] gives 15.1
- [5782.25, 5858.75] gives 16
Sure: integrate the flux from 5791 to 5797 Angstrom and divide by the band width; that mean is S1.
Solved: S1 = 18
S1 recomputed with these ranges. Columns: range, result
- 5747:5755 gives 14.7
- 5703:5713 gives 15.9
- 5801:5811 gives 15.6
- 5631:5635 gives 15.3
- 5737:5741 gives 15.2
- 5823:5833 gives 15.4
